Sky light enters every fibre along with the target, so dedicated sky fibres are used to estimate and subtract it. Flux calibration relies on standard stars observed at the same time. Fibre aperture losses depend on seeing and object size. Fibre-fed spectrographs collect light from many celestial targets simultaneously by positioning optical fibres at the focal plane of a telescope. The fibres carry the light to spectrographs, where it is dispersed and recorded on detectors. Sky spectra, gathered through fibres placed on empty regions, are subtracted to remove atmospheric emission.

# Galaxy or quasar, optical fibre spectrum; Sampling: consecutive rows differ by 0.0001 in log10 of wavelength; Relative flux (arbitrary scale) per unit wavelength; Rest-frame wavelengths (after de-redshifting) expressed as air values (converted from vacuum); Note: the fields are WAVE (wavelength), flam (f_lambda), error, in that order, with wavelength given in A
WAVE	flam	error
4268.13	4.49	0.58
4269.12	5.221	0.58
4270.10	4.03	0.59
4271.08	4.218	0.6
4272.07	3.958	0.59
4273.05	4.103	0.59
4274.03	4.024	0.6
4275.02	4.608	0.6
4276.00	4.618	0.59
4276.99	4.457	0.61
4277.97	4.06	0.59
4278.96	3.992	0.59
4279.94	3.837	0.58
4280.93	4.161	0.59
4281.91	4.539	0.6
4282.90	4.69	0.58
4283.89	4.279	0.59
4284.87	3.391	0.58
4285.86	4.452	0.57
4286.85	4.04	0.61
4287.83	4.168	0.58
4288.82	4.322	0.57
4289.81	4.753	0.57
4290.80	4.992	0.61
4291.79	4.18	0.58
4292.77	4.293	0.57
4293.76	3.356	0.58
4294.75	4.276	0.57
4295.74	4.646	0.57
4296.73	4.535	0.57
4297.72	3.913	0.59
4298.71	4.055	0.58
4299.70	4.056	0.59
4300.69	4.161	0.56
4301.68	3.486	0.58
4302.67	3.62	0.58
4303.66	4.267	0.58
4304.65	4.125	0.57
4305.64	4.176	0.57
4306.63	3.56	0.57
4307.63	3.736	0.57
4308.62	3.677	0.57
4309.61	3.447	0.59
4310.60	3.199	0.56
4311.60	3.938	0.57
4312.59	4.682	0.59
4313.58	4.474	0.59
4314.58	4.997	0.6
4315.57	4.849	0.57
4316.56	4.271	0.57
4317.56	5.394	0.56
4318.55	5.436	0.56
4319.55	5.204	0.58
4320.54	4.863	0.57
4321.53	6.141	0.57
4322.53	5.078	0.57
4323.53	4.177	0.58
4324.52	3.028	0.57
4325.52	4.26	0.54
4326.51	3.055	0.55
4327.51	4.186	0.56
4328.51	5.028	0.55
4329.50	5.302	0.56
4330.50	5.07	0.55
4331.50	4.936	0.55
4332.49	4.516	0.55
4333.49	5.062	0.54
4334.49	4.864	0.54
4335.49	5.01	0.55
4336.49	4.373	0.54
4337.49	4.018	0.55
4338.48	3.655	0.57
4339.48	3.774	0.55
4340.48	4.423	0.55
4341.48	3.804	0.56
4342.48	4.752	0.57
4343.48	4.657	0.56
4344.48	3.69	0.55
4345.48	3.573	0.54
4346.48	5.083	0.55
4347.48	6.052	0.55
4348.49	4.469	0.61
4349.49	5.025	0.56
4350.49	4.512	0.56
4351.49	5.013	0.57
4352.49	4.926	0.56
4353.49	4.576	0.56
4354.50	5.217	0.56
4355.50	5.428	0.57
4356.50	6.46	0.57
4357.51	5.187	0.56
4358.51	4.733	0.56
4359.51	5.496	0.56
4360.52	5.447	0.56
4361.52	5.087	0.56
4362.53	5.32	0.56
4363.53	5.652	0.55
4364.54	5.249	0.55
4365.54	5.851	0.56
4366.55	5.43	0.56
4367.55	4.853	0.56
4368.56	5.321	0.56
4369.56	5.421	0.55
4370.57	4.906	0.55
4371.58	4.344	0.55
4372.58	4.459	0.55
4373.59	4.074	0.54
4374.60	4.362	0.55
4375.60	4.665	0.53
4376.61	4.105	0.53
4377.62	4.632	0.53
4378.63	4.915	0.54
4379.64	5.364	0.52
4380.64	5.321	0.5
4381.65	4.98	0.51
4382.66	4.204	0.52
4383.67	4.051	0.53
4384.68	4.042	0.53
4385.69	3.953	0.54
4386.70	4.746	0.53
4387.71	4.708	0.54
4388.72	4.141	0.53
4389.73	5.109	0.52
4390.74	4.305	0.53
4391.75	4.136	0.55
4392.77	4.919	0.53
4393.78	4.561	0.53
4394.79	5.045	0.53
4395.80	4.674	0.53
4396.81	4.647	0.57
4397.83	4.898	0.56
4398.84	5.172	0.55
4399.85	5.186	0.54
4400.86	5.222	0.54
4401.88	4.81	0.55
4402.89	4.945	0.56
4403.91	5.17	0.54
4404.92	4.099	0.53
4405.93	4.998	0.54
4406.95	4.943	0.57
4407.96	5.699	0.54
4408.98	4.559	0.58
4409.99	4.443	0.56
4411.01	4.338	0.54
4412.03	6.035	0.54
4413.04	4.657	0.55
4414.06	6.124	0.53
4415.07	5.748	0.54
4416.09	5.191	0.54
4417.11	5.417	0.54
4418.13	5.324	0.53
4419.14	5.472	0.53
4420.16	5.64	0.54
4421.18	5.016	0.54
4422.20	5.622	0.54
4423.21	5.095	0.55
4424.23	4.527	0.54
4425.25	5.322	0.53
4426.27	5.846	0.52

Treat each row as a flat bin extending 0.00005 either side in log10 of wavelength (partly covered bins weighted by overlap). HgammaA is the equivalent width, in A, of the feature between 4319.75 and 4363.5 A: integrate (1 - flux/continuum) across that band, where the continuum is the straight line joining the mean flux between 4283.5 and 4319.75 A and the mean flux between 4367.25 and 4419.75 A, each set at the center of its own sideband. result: -2.5 A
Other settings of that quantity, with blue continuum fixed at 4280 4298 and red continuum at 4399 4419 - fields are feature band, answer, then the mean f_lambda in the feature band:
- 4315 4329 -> -0.4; 4.64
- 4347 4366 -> -2.0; 5.24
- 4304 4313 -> 1.2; 3.84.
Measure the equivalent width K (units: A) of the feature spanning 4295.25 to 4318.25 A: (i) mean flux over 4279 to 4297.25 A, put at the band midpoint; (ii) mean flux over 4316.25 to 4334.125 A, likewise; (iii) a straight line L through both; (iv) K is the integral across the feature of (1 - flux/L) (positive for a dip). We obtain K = 1.8 A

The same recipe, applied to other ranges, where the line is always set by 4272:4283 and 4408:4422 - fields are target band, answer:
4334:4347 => 1.17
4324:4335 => 0.35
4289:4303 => 0.66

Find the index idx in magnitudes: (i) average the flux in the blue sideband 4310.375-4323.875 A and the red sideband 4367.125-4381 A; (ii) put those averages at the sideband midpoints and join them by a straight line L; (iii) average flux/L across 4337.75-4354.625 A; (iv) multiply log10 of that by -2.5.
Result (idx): 0.06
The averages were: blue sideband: 4.8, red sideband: 4.76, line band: 4.52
